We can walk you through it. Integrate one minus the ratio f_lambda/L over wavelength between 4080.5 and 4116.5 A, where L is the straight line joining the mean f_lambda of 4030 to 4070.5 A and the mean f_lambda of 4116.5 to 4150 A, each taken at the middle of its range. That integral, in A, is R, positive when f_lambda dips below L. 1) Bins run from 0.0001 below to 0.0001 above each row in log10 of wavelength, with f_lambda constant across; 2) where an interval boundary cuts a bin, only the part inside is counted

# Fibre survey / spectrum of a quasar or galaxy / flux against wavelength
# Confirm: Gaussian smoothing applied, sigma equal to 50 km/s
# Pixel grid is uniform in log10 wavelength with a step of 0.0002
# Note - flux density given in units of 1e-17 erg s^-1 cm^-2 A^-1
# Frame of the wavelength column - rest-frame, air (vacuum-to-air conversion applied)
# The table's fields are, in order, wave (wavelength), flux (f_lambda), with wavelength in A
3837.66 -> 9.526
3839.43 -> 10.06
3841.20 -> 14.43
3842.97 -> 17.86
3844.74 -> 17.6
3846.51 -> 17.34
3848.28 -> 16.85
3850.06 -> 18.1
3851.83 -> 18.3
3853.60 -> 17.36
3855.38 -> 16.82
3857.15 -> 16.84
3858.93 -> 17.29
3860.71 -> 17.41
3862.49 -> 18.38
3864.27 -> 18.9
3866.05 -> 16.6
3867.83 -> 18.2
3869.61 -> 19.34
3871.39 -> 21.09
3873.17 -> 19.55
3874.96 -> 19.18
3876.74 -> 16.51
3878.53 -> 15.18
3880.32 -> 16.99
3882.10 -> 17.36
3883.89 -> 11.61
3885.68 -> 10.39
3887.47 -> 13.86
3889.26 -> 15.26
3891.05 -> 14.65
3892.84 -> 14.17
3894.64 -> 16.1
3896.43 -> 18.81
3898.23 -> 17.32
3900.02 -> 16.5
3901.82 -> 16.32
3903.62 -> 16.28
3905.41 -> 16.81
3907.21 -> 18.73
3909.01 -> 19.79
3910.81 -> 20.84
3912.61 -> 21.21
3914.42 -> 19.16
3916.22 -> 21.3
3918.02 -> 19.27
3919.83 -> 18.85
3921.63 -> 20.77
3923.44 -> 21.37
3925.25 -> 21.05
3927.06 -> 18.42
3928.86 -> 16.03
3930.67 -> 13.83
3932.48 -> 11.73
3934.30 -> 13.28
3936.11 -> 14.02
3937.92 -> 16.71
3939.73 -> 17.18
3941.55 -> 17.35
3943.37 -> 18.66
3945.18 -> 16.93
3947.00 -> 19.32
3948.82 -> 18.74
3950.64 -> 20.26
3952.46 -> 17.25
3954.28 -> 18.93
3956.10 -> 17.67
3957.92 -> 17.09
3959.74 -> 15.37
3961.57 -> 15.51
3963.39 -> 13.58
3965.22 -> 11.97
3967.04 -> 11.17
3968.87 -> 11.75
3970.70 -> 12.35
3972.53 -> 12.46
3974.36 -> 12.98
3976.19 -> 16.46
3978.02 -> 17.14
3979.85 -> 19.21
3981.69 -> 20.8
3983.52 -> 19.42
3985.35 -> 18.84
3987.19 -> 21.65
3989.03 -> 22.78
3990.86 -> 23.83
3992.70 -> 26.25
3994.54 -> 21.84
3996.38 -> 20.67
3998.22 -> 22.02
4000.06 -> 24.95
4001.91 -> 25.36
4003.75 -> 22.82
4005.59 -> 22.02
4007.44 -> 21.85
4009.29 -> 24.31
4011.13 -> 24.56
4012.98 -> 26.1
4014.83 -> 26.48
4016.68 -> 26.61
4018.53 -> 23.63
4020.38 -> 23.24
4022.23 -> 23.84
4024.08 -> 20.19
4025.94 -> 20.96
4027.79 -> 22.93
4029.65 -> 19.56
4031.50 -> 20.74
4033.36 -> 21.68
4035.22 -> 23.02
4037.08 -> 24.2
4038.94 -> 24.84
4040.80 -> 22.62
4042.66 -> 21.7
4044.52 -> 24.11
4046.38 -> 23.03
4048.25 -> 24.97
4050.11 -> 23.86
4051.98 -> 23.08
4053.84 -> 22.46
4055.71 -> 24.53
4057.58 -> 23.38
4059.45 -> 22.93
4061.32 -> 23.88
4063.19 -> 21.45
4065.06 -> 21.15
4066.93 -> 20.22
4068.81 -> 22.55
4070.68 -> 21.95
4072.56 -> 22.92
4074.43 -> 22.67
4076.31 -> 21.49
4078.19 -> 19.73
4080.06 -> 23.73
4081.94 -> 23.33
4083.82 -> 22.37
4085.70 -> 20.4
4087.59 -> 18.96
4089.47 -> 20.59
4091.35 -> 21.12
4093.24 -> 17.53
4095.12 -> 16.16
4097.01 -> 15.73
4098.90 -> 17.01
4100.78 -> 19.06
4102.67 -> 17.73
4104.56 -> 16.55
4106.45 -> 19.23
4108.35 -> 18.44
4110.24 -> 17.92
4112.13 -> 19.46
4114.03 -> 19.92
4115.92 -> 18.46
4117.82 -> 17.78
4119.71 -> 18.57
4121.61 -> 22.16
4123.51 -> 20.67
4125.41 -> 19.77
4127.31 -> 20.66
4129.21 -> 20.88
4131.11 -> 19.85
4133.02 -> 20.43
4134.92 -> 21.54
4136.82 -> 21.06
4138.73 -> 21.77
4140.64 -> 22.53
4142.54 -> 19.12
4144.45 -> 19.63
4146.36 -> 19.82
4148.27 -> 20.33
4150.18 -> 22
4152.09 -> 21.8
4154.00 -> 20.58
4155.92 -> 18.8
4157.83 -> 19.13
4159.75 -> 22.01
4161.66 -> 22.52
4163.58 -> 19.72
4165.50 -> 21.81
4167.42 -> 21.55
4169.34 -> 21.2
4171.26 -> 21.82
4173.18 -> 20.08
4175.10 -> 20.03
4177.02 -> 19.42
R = 4.0 A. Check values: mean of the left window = 22.8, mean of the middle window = 19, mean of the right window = 20.4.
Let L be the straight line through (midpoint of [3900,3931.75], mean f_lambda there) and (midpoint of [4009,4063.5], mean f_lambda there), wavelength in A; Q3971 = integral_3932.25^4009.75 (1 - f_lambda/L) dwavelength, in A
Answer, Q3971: 9.73 A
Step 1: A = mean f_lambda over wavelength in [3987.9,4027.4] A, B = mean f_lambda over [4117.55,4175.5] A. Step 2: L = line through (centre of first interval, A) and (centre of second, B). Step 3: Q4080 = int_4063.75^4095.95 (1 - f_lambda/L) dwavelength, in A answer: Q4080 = 1.5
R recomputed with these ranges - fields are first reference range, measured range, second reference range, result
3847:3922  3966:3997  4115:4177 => 0.77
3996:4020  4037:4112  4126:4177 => 4.55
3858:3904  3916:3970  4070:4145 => 2.39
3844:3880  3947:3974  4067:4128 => 4.74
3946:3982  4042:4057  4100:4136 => -4.72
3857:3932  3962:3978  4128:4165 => 4.62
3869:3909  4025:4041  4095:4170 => -3.26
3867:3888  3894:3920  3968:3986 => -3.18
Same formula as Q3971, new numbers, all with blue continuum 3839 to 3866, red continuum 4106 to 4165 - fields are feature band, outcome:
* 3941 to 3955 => -0.3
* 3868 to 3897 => 1.8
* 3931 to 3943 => 1.9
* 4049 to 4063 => -2.9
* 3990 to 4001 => -2.7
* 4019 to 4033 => -2.0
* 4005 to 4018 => -4.0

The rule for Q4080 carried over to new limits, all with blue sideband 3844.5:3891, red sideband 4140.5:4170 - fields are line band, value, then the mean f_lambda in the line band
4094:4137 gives 2.5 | 19.1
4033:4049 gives -3.5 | 23.4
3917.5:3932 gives -0.6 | 18.5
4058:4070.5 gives -1.6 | 22.1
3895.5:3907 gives 0.2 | 17.1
